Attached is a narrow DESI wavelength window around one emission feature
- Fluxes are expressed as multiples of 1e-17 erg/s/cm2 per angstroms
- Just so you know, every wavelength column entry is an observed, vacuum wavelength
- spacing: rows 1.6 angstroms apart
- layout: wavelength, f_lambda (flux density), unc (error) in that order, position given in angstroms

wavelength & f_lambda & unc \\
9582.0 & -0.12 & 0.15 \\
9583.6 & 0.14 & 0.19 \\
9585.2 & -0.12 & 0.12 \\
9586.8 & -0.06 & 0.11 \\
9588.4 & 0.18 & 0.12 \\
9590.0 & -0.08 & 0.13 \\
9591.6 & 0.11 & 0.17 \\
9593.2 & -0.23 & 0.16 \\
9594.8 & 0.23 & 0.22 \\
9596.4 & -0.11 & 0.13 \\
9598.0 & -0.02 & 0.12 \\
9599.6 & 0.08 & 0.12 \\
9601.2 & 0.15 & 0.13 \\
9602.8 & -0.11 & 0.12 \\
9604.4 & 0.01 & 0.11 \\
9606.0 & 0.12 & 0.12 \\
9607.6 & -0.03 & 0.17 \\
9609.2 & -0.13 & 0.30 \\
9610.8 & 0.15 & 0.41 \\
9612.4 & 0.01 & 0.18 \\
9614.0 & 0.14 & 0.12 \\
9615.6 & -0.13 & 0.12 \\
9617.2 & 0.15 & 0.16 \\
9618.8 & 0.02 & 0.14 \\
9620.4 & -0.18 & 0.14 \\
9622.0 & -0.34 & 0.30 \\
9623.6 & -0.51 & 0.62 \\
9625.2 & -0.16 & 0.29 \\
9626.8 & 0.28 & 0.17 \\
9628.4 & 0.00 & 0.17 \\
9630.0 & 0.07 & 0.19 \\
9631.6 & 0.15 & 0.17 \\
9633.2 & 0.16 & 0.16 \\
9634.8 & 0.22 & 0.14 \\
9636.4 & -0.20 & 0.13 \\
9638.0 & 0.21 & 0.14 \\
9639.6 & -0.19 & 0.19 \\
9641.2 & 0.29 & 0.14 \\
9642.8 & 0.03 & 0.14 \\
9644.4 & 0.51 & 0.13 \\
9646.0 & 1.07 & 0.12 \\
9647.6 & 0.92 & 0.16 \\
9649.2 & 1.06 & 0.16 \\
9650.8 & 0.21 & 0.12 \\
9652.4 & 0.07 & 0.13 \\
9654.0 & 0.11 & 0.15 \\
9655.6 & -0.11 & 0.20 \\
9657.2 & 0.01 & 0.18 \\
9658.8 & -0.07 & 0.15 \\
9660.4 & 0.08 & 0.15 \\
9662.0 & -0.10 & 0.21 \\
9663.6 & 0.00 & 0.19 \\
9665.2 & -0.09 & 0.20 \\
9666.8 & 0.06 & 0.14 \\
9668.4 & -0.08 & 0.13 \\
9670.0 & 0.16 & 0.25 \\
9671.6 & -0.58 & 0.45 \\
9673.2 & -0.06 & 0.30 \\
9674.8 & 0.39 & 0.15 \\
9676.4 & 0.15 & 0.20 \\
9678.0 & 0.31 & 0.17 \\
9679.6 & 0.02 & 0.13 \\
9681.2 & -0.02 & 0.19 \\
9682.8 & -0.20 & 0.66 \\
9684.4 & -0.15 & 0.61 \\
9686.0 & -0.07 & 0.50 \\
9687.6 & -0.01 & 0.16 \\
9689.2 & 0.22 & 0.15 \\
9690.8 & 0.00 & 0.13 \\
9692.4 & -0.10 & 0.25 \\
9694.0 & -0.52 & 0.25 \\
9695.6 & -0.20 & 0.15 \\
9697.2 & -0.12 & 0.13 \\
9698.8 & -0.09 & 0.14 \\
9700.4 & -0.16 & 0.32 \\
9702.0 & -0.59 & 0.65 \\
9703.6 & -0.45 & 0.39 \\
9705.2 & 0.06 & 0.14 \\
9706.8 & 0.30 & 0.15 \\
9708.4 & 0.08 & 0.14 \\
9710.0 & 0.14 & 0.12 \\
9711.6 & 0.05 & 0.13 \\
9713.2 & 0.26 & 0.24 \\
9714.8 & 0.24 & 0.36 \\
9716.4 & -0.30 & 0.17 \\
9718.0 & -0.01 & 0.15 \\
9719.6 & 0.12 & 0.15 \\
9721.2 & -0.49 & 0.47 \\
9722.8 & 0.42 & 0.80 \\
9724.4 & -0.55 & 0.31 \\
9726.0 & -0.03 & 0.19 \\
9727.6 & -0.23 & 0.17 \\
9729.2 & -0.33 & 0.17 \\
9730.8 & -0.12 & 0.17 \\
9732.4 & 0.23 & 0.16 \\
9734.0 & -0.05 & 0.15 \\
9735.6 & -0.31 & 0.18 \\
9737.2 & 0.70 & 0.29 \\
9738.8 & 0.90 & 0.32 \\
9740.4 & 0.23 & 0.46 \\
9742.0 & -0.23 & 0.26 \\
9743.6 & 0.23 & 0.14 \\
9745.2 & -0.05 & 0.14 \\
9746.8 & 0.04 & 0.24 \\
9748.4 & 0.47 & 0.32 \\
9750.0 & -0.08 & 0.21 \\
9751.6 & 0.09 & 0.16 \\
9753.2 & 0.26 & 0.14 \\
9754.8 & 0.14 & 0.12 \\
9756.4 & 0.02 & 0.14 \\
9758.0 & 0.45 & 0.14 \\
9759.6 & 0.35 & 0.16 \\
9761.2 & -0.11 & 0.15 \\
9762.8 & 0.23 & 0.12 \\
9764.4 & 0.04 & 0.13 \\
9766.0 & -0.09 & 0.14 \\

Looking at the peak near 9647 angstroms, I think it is H-beta 4861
